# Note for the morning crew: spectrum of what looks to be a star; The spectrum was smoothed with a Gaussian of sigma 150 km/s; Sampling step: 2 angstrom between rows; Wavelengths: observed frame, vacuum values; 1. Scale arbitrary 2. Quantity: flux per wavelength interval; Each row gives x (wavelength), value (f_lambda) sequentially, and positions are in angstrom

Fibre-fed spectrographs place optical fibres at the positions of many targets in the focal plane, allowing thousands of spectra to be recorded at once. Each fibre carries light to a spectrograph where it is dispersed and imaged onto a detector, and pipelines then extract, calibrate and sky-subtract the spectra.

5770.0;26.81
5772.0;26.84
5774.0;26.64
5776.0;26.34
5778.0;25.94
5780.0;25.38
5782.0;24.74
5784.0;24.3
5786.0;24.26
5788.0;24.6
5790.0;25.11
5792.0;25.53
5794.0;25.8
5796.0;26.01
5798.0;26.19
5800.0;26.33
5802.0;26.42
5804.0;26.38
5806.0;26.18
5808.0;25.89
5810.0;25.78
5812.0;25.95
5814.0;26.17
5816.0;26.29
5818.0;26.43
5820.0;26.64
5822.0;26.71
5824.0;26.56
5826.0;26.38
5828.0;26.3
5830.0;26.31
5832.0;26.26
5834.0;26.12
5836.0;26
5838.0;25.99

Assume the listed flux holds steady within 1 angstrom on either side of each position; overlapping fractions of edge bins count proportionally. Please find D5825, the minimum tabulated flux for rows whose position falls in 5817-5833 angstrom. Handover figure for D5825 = 26.26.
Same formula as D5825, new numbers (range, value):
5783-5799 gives 24.26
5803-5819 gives 25.78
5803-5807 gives 26.18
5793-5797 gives 25.8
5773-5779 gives 25.94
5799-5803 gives 26.33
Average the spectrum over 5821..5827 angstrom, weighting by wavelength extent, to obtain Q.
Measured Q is 26.5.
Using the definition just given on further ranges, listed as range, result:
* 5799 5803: 26.4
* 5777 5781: 25.7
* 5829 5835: 26.2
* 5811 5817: 26.1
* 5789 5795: 25.5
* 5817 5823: 26.6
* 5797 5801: 26.3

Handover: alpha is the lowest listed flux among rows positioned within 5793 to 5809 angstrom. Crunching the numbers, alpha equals 25.8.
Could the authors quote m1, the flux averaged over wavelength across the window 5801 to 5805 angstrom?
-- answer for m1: 26.4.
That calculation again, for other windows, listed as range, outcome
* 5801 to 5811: 26.1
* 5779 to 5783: 25.1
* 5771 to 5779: 26.4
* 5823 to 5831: 26.4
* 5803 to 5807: 26.3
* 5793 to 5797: 25.9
